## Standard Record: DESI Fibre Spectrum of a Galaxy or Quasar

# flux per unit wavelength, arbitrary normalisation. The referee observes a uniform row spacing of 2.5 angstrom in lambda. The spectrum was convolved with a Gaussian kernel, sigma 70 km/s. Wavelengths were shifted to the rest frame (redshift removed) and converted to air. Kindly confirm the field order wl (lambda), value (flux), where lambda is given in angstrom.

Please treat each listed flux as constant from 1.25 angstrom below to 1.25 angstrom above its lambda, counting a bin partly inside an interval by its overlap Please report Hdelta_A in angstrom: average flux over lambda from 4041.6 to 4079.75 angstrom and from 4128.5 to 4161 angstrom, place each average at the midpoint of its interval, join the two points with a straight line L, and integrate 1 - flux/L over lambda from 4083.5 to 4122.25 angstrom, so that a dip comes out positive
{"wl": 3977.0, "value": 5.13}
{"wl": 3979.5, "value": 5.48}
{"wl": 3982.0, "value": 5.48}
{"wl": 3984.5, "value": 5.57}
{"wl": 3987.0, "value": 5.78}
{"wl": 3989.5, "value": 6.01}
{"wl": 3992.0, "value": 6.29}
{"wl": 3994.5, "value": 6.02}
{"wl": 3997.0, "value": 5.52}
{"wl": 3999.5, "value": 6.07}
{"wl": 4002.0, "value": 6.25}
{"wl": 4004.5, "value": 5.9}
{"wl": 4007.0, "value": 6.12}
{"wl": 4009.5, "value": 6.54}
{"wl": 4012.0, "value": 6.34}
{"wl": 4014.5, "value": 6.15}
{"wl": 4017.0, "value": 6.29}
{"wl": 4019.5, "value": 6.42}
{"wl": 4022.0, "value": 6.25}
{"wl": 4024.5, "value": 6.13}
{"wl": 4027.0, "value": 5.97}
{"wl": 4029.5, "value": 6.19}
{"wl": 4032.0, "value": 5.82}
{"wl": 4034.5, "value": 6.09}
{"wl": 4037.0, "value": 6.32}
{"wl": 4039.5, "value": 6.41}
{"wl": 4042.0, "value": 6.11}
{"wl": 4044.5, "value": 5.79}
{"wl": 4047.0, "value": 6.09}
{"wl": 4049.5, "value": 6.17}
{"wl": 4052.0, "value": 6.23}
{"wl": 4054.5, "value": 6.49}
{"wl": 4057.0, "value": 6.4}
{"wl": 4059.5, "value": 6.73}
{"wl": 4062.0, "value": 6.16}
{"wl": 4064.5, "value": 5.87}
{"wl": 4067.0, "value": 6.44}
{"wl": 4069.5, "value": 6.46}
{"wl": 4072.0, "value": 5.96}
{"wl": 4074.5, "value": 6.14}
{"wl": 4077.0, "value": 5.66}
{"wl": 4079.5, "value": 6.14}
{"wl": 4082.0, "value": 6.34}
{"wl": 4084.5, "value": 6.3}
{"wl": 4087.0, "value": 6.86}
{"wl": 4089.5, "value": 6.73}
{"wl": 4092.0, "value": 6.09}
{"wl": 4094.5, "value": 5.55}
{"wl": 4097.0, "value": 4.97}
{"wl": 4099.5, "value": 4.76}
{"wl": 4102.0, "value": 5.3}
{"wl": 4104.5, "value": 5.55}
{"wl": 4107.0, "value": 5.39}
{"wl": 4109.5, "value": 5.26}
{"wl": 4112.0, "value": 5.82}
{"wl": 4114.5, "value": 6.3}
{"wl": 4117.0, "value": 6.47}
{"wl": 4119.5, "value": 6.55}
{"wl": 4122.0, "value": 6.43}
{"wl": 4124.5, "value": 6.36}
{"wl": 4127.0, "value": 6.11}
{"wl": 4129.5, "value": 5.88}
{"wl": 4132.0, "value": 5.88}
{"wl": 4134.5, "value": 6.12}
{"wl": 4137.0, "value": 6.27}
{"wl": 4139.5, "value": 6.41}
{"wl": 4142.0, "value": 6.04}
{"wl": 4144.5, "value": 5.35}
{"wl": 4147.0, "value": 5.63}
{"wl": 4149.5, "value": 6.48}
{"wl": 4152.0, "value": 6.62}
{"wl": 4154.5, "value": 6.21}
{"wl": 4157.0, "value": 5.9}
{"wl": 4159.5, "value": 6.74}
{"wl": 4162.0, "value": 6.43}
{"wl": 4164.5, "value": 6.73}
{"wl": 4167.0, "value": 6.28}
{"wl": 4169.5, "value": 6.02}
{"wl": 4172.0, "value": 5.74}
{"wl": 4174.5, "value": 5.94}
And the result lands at 1.7 angstrom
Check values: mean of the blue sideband 6.18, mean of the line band 5.88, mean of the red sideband 6.12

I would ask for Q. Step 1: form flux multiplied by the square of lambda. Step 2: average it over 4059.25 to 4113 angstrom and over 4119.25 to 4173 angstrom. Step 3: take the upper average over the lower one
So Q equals 1.08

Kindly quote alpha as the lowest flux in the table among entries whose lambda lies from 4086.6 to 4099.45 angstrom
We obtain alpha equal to 4.97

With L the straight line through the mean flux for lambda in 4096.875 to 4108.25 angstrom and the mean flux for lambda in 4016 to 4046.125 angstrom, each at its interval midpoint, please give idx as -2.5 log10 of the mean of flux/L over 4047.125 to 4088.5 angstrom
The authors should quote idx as -0.110 mag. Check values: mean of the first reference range 6.15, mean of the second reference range 5.22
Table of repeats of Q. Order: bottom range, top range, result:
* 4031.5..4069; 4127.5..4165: 1.04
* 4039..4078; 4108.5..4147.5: 1.01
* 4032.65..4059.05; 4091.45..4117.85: 0.92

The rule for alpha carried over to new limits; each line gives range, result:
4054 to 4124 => 4.76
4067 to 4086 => 5.66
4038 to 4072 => 5.79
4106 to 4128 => 5.26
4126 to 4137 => 5.88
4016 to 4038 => 5.82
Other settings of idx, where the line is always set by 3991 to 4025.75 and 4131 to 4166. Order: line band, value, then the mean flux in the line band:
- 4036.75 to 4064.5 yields -0.01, 6.24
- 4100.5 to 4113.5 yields 0.14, 5.47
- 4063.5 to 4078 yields 0.01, 6.1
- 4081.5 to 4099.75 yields 0.03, 6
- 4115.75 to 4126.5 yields -0.04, 6.43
